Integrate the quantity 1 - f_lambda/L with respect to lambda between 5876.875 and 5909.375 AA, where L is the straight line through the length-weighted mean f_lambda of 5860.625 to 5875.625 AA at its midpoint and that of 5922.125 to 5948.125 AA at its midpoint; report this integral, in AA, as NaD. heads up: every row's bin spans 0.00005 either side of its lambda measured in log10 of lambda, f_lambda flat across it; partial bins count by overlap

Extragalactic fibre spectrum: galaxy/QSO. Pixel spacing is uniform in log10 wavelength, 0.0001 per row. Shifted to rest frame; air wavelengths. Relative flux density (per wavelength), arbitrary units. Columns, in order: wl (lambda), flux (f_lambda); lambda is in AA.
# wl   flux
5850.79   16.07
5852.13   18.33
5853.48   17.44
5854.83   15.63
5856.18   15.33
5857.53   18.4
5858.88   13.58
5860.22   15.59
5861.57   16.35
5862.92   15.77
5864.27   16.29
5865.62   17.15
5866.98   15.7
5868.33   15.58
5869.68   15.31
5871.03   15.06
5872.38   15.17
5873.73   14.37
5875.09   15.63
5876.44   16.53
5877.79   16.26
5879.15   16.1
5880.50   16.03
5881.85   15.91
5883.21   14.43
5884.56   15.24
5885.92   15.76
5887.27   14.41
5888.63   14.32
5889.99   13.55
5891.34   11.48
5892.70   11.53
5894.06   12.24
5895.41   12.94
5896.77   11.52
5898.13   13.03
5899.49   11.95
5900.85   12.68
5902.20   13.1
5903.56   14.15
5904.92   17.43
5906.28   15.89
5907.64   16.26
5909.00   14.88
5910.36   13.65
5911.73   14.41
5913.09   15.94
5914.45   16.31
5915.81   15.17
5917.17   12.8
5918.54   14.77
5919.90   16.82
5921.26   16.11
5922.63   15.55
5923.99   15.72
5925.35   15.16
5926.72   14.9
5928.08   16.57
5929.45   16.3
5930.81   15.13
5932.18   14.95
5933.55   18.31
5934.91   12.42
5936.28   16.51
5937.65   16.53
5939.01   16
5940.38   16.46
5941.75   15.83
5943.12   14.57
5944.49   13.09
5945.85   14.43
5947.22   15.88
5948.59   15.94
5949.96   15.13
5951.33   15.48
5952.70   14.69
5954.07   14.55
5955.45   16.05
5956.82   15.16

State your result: 2.9 AA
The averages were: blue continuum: 15.7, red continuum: 15.5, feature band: 14.2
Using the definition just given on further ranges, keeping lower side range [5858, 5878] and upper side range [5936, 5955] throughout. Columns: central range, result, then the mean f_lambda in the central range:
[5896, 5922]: 1.5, 14.6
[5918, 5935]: -0.3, 15.7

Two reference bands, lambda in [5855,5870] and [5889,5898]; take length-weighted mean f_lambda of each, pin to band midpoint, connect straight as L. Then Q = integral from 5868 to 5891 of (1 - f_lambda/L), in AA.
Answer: -2.1 AA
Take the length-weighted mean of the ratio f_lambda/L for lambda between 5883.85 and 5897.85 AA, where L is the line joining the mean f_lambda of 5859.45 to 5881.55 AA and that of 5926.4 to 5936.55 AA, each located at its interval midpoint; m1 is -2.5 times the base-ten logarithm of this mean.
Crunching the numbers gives 0.18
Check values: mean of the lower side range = 15.8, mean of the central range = 13.3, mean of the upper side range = 15.6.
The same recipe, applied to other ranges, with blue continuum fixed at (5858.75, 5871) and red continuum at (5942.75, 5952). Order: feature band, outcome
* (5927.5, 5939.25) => -0.05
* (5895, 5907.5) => 0.12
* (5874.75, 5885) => -0.01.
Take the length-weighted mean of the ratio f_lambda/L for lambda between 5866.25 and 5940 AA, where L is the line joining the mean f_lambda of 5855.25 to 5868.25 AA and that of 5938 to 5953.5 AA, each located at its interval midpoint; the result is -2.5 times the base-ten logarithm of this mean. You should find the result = 0.05 mag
